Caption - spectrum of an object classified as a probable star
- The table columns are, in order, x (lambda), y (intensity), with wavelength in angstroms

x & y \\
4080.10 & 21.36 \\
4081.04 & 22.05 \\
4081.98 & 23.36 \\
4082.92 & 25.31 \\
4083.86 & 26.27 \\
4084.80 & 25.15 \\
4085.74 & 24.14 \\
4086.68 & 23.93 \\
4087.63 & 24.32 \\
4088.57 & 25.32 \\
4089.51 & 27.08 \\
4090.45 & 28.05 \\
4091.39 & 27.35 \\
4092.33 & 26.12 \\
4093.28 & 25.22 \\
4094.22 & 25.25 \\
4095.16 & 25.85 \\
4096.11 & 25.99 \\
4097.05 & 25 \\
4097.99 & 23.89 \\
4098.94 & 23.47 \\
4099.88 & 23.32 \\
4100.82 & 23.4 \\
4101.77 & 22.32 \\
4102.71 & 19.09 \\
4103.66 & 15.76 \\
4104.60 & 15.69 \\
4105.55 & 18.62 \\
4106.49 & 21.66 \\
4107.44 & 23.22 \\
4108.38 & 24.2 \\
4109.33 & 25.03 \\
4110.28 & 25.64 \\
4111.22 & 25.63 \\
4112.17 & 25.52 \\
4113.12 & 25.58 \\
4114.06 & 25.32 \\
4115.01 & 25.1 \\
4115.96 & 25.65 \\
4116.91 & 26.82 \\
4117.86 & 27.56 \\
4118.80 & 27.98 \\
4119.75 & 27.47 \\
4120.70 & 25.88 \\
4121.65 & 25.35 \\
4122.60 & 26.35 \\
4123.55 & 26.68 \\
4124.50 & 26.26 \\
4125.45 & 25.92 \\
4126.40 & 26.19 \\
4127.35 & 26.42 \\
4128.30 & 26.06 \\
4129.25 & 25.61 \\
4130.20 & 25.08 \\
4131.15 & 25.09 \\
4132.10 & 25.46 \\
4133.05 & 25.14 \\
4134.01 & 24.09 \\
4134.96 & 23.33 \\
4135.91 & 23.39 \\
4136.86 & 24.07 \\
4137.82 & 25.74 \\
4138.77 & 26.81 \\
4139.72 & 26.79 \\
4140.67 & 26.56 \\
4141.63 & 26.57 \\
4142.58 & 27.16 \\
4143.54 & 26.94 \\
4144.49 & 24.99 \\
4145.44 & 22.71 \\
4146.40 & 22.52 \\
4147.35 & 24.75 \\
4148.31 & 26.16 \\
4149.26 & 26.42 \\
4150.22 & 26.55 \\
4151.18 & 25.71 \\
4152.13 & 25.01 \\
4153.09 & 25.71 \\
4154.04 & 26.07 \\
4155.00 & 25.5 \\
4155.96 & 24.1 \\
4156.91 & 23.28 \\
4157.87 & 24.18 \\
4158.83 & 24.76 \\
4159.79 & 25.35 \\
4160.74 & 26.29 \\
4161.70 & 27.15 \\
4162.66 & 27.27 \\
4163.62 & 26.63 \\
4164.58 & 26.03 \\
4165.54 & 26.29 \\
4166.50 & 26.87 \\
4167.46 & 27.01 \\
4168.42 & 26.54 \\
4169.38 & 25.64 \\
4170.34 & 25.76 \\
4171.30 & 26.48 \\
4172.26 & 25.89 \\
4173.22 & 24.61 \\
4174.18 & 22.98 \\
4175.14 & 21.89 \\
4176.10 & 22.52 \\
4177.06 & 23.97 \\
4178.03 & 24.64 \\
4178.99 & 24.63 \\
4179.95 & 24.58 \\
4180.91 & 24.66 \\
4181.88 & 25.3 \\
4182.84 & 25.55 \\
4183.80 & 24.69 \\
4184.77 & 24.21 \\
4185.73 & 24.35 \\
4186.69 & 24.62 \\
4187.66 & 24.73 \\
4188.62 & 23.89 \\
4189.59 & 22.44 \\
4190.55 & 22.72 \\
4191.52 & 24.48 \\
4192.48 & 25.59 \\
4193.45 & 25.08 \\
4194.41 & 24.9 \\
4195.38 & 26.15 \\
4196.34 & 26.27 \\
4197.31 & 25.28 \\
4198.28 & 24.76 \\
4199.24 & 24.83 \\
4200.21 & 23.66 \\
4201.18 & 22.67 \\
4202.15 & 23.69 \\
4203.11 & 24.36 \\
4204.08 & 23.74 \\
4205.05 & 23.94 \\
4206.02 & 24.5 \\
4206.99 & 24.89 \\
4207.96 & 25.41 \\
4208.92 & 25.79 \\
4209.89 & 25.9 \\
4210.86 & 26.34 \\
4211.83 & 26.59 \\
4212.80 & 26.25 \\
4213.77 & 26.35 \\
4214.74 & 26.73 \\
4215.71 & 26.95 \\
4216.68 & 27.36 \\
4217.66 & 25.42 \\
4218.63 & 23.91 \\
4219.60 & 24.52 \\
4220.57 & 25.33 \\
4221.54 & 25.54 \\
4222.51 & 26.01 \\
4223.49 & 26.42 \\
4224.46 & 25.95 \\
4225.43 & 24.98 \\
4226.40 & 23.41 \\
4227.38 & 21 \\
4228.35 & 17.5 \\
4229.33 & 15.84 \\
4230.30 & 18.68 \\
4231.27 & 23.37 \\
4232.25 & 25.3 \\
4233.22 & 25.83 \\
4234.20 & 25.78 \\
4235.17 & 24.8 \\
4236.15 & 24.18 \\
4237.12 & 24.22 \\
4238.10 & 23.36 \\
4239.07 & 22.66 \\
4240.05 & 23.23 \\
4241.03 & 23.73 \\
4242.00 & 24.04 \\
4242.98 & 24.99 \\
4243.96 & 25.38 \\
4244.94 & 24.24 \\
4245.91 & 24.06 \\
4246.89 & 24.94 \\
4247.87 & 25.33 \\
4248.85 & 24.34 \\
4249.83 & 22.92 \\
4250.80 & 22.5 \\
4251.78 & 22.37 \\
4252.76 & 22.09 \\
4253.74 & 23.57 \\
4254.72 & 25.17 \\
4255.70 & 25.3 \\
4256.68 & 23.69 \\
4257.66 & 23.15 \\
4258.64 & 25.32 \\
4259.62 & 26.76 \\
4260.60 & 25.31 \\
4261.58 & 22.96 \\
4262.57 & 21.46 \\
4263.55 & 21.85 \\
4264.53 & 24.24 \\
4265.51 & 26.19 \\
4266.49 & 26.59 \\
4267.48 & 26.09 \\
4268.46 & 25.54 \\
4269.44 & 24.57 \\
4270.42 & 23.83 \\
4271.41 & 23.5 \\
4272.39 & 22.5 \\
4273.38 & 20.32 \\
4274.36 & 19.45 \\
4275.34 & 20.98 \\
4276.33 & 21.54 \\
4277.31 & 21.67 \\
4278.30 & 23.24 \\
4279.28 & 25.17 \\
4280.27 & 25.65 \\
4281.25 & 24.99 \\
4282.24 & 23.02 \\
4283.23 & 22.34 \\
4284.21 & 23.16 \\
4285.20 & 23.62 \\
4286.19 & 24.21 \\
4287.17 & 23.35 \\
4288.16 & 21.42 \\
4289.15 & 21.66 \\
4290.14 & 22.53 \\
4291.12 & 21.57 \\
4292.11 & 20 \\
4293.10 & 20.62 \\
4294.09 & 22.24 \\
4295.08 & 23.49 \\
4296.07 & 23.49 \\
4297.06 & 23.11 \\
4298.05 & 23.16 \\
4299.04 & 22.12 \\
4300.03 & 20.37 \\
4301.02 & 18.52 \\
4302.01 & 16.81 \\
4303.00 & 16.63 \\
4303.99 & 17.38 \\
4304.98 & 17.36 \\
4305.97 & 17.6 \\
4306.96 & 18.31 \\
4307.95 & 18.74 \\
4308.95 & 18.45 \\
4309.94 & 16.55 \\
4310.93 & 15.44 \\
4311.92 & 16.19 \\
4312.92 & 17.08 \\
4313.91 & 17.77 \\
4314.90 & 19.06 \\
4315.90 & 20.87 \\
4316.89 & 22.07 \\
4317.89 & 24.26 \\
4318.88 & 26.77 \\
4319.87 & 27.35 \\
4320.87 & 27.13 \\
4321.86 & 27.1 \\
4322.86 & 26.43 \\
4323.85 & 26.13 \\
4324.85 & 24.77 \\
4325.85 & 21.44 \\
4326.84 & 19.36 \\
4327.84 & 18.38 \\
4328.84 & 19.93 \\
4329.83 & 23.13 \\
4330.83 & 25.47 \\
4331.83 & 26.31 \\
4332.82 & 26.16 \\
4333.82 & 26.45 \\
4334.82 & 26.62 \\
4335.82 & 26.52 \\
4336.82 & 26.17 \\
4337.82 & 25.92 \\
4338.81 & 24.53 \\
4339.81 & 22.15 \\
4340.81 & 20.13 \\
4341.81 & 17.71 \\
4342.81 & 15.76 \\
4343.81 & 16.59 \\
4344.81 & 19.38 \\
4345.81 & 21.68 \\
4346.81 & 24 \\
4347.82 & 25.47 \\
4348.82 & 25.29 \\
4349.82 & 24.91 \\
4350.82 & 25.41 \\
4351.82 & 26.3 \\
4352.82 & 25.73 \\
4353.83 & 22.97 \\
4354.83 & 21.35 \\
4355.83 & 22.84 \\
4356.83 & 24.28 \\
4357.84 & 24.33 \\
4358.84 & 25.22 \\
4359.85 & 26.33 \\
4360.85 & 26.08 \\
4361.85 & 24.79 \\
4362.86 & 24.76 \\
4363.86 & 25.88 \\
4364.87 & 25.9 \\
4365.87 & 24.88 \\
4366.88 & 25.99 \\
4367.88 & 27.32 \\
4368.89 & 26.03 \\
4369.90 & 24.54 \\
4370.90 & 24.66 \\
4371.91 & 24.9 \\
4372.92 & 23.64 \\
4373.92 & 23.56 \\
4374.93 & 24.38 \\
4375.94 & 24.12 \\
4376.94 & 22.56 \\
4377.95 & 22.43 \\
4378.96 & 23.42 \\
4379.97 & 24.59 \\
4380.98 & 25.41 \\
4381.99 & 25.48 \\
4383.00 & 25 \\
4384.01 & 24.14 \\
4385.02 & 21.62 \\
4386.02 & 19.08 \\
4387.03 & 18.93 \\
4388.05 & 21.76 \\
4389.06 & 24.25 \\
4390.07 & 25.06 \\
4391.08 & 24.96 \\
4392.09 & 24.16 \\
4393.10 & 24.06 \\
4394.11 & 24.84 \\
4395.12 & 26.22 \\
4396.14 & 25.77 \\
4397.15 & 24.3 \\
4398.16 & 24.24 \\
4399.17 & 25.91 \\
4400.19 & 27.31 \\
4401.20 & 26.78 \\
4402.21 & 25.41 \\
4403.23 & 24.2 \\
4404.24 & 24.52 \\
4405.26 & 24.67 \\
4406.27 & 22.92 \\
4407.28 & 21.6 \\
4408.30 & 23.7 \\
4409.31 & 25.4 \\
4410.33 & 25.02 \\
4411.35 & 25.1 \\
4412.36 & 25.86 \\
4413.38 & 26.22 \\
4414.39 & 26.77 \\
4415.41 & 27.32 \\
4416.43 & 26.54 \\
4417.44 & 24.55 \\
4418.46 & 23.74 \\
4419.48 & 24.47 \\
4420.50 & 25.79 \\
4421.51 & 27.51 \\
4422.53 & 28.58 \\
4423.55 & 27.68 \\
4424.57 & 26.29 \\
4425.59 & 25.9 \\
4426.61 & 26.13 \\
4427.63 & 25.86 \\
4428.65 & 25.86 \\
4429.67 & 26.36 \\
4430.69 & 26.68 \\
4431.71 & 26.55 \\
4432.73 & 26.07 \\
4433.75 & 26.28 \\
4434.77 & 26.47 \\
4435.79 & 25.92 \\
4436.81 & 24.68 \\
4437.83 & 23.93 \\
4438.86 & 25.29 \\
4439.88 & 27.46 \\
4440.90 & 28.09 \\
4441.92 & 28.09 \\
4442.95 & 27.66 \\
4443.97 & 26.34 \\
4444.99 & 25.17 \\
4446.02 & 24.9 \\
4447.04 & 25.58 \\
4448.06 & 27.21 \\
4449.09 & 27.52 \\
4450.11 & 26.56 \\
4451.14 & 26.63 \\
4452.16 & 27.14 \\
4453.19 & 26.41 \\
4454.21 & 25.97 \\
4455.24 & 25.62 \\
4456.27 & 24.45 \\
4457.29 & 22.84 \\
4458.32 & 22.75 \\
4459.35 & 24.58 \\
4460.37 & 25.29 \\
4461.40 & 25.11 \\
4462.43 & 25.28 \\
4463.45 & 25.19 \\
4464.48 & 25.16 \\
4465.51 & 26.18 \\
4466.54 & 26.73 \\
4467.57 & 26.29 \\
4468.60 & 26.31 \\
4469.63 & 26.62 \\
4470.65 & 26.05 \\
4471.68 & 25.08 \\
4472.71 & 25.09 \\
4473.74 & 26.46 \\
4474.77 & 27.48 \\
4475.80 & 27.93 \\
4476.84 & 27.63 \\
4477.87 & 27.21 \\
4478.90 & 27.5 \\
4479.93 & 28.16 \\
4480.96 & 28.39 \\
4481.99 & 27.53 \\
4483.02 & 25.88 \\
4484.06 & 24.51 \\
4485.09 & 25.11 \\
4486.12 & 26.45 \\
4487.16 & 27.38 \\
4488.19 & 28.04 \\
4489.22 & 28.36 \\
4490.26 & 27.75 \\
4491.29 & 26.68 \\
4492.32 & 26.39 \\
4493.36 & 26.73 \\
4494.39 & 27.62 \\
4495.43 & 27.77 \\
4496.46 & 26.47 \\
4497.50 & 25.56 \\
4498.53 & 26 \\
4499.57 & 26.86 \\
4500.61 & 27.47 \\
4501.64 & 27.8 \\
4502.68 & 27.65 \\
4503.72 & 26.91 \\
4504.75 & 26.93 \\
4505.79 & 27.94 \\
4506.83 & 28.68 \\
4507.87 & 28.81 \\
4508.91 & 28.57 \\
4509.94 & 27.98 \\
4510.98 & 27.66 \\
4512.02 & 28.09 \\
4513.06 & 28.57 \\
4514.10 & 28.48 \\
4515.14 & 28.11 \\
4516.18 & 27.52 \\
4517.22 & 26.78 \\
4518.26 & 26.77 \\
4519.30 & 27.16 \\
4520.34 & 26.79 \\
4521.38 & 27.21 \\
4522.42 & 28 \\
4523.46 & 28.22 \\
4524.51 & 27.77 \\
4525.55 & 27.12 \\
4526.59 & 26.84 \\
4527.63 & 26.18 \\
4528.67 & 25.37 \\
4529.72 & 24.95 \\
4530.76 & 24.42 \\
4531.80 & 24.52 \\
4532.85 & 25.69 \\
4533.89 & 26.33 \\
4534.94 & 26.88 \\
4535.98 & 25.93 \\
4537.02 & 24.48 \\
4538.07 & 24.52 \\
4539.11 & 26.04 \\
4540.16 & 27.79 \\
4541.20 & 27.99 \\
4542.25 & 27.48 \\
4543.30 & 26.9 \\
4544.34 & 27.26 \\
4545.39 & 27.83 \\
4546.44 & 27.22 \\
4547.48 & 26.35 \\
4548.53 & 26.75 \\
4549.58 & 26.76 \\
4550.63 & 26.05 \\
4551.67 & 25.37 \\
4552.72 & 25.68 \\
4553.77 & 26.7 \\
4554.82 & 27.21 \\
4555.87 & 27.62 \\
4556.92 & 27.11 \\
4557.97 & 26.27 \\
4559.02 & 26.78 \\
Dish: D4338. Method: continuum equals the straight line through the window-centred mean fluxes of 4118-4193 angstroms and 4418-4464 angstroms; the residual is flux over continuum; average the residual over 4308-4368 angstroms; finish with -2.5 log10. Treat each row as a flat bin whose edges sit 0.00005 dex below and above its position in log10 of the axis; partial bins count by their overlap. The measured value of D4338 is 0.114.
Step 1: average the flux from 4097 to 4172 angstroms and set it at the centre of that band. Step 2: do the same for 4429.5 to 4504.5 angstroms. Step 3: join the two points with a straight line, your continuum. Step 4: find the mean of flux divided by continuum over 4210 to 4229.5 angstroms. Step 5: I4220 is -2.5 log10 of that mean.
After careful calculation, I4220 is 0.026 mag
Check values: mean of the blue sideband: 25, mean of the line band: 24.8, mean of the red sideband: 26.4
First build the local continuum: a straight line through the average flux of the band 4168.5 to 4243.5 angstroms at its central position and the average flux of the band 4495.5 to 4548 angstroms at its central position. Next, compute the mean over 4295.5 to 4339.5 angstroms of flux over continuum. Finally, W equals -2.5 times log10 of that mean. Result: 0.16 mag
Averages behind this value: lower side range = 24.5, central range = 21.9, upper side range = 27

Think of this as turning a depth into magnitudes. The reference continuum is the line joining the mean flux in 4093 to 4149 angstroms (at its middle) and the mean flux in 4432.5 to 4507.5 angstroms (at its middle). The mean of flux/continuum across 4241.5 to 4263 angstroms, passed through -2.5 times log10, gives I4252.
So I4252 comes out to 0.06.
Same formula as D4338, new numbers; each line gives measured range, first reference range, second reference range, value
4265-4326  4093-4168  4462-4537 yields 0.175 mag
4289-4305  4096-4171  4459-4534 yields 0.240 mag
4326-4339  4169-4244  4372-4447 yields 0.031 mag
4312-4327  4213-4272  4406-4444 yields 0.084 mag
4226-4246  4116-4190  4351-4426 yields 0.093 mag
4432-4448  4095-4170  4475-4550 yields 0.019 mag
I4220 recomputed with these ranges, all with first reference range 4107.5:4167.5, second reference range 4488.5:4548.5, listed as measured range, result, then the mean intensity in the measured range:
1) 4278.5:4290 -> 0.12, 23.5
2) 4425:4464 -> 0.04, 25.9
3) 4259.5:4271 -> 0.07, 24.5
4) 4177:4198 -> 0.05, 24.7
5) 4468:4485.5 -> 0.01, 26.7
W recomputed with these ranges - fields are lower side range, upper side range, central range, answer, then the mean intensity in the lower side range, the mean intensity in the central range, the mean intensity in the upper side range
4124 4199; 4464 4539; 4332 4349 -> 0.137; 25.2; 23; 26.9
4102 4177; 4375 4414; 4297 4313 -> 0.314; 25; 18.4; 24.3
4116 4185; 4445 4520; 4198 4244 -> 0.060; 25.5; 24.4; 26.7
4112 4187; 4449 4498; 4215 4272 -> 0.070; 25.5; 24.1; 26.3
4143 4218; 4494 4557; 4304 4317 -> 0.393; 25.1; 18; 26.9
